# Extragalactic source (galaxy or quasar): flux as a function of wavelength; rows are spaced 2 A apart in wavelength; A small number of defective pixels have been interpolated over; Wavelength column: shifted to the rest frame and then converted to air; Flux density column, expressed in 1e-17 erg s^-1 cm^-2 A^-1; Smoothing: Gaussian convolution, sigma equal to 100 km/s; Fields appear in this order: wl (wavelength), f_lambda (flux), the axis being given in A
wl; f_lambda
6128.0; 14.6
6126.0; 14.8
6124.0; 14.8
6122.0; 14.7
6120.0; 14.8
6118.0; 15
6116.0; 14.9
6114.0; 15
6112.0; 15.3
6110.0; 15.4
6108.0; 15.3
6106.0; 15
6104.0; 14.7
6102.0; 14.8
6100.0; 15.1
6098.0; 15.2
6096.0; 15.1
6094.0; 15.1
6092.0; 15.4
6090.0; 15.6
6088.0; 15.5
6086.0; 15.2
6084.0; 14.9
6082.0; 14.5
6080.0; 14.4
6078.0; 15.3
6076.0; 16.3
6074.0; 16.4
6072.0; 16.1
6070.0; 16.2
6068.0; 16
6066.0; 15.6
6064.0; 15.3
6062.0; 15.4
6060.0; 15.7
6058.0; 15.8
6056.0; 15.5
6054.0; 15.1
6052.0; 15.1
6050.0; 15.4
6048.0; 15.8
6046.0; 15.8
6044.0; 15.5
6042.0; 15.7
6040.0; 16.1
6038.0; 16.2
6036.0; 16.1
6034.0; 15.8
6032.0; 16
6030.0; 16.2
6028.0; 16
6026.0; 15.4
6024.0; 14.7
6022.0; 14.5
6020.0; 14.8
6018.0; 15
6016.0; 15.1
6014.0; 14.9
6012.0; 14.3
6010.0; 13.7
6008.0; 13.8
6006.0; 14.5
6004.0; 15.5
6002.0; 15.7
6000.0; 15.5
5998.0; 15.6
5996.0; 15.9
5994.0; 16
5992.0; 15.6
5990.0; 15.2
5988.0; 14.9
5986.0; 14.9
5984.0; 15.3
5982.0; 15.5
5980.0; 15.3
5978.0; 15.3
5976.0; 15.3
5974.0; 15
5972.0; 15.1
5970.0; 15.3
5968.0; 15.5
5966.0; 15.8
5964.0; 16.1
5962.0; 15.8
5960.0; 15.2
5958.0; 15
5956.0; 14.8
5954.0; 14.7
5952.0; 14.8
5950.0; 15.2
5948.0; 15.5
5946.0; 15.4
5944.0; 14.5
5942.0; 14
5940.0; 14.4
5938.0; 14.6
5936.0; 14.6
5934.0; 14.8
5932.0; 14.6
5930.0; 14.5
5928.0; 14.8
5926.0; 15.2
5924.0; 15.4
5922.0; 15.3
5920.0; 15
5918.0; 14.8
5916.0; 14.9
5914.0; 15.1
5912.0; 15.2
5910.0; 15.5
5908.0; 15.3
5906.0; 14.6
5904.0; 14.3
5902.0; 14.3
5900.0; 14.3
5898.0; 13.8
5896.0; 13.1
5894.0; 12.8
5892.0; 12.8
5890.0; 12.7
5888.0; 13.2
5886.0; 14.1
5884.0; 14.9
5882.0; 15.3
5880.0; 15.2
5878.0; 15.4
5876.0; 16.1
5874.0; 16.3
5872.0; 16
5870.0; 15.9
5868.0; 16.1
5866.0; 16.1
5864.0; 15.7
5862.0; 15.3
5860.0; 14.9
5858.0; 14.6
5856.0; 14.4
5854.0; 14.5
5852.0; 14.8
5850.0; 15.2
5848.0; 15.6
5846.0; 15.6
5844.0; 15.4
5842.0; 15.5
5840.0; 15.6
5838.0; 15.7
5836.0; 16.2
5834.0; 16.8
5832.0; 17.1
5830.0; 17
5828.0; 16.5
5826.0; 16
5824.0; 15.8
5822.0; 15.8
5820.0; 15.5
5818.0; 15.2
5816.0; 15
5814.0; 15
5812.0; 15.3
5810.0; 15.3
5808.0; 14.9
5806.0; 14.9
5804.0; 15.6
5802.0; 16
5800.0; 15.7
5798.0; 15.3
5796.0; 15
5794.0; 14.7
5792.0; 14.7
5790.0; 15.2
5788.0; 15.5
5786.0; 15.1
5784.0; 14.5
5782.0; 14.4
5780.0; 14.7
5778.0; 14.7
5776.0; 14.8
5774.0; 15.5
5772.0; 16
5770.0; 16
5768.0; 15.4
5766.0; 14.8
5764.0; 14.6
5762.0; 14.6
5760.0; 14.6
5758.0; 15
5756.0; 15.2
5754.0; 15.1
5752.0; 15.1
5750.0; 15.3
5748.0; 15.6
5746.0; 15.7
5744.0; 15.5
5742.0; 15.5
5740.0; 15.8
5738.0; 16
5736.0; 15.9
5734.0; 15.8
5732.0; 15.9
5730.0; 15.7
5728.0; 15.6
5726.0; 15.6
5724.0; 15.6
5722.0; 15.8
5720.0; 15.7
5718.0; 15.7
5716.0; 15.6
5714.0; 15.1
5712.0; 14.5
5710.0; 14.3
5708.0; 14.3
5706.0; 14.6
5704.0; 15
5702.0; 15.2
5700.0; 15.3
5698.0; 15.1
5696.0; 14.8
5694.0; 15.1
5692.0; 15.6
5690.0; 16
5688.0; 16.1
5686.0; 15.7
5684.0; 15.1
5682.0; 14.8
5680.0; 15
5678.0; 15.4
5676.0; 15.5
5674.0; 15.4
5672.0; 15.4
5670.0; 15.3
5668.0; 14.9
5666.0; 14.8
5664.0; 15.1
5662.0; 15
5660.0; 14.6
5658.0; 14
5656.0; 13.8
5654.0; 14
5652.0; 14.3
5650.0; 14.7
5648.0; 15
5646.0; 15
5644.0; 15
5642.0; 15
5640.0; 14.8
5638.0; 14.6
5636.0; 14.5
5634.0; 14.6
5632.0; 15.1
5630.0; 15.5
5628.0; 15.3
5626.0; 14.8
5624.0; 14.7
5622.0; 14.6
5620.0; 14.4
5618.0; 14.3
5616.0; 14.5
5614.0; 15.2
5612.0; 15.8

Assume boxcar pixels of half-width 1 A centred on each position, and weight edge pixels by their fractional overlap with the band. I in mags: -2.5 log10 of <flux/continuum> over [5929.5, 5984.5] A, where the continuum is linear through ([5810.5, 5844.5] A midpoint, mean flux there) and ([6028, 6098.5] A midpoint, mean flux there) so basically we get 0.04 mag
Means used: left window 15.8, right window 15.6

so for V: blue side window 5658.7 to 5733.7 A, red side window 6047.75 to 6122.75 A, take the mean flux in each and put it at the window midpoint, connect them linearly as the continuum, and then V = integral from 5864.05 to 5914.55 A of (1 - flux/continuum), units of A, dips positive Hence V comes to 1.7 A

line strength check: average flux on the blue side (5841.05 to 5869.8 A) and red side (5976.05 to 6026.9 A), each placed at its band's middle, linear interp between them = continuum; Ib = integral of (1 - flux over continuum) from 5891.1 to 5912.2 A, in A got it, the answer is 1.5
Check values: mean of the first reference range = 15.3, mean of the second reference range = 15.1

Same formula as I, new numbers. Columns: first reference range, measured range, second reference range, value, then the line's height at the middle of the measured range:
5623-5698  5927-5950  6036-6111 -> 0.04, 15.3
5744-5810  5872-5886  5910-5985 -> -0.03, 15.1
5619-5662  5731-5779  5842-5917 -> -0.04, 14.8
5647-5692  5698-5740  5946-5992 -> -0.02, 15.1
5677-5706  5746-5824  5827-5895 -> 0.01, 15.3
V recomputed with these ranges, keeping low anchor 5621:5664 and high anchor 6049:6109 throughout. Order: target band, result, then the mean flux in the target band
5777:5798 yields 0.1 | 14.9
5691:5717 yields -0.3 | 15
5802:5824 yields -0.5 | 15.3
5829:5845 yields -1.2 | 16.2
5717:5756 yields -2.0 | 15.6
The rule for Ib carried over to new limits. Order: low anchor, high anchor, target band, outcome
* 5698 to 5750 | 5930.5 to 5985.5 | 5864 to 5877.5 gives -0.7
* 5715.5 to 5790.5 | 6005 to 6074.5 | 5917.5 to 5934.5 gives 0.5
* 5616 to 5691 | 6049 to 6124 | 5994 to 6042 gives -0.2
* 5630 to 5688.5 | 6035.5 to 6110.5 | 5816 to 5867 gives -1.6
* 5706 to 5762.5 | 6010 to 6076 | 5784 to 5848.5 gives -0.7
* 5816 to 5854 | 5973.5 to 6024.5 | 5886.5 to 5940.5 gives 3.5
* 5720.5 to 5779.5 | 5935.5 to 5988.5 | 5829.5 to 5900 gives 0.6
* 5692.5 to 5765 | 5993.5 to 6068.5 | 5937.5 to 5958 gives 0.7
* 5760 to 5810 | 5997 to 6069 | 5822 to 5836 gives -1.2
